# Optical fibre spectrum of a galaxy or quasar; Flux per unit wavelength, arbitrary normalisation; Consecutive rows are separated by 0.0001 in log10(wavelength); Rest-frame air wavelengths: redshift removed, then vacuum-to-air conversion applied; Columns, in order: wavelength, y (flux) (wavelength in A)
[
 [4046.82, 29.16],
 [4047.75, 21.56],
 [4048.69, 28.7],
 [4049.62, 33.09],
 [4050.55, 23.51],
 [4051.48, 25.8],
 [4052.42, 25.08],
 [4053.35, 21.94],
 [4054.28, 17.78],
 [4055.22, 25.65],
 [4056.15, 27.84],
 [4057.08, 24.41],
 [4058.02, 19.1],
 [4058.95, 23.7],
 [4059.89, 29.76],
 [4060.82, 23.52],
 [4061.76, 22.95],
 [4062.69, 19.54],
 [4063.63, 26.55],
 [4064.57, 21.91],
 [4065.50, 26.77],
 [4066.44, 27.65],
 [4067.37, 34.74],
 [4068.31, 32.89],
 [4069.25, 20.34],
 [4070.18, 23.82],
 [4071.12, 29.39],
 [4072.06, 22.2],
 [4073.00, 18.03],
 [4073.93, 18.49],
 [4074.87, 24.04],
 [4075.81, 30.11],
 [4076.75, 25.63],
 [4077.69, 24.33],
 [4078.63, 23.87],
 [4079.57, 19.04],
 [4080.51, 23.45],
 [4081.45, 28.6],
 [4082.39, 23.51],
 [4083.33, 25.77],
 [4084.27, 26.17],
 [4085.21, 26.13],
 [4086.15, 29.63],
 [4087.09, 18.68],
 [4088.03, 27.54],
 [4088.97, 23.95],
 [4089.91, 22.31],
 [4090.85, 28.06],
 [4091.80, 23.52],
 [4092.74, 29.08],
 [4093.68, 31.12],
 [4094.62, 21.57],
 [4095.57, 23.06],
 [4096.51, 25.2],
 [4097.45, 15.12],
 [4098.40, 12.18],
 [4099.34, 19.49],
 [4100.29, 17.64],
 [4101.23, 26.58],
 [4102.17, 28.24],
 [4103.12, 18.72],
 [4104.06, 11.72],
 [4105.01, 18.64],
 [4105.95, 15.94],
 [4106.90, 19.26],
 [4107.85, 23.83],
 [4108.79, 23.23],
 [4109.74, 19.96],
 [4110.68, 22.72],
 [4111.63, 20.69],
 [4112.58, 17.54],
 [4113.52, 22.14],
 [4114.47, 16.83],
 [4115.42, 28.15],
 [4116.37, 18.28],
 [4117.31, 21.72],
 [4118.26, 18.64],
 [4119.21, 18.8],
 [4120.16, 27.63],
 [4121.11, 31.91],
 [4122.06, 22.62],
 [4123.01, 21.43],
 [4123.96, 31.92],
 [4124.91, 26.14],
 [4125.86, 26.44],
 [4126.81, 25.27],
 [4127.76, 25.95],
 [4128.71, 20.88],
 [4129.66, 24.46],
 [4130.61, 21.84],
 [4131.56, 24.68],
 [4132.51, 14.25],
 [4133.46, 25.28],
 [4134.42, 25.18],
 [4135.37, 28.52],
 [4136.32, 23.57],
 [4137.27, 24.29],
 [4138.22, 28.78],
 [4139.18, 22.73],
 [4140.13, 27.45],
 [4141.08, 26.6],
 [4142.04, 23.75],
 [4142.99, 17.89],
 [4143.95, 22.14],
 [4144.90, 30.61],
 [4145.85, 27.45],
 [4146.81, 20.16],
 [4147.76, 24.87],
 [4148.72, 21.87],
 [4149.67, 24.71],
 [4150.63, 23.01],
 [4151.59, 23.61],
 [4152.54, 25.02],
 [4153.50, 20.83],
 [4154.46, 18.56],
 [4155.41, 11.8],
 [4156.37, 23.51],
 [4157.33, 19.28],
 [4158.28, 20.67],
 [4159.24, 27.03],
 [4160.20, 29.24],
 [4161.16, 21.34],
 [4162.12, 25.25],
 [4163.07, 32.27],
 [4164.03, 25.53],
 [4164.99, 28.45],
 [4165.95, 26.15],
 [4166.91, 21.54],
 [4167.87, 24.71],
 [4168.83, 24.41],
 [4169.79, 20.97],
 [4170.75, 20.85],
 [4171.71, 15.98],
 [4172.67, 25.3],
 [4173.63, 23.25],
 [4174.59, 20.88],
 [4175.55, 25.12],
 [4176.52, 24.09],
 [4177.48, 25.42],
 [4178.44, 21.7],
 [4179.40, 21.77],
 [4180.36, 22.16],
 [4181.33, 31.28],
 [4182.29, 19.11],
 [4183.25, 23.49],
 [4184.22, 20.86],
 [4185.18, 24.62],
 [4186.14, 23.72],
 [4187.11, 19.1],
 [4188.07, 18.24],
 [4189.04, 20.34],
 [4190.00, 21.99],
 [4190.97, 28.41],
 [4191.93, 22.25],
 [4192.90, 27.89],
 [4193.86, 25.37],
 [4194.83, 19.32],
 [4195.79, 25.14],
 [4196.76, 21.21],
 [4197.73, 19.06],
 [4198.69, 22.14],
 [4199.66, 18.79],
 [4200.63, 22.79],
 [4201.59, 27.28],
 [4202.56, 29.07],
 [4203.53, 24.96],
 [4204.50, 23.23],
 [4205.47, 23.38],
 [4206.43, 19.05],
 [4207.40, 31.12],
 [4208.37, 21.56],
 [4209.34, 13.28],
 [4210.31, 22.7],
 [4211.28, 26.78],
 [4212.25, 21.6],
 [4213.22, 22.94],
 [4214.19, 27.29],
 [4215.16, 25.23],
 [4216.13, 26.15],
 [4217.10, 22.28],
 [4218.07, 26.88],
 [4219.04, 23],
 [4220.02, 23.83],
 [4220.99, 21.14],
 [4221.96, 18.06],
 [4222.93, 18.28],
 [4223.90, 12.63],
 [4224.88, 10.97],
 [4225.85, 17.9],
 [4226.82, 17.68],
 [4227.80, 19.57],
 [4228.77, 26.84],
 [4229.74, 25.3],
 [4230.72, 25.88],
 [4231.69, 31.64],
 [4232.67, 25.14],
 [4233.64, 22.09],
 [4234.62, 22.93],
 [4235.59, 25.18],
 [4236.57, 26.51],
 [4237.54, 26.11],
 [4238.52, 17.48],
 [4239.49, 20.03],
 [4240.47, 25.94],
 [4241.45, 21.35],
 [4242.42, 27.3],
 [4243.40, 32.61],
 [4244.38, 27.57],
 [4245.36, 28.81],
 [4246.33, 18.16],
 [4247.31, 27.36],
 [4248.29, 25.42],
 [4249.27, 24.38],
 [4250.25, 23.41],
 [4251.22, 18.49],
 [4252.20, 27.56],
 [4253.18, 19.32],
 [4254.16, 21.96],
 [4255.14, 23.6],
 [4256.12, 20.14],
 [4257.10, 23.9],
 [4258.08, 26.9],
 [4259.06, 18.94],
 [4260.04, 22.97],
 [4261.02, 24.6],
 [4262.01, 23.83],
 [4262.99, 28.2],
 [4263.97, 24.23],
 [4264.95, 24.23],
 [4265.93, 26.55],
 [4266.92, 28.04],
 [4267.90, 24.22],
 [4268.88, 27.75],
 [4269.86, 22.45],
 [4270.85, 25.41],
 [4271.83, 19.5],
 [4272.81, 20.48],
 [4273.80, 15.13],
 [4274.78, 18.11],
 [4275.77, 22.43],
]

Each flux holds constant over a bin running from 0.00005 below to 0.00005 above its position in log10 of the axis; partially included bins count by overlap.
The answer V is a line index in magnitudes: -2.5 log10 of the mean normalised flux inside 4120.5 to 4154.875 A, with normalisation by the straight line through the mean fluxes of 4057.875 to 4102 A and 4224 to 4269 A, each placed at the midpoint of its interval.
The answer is -0.01 mag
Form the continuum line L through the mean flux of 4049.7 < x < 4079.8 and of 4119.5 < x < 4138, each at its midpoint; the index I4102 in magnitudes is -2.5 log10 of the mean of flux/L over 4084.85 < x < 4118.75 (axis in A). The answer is 0.13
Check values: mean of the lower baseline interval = 24.5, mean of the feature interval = 21.8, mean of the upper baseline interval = 24.9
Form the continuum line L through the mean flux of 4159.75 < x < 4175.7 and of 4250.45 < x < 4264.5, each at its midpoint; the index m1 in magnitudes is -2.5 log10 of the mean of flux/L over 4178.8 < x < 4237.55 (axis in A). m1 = 0.04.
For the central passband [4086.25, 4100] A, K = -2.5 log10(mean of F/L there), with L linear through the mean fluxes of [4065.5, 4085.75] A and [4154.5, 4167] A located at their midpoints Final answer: 0.09 mag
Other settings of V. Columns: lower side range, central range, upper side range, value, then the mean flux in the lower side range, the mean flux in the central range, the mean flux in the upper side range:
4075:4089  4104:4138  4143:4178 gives 0.072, 25.1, 22.7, 23.4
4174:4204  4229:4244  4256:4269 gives -0.043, 23.1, 25.1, 24.6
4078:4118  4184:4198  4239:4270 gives 0.046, 22.3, 22.6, 24.4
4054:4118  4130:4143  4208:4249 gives -0.044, 23.2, 24.1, 23.1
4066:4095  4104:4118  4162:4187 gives 0.218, 25.3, 20.3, 23.7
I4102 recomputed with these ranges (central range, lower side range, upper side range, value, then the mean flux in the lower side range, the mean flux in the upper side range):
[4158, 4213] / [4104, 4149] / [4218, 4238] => -0.04 mag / 23.1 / 22.2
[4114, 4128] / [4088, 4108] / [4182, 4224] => -0.10 mag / 21.8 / 22.7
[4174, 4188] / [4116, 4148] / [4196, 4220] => 0.04 mag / 24.2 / 23.4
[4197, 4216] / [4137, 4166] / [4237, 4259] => 0.03 mag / 24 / 23.9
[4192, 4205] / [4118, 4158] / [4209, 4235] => -0.04 mag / 23.7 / 22.2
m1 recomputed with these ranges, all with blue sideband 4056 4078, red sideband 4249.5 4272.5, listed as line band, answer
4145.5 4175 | 0.05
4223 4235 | 0.12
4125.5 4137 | 0.03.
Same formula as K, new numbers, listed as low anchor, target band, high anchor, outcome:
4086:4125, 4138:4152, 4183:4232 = -0.09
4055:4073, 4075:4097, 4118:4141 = -0.01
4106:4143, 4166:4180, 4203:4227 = -0.01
